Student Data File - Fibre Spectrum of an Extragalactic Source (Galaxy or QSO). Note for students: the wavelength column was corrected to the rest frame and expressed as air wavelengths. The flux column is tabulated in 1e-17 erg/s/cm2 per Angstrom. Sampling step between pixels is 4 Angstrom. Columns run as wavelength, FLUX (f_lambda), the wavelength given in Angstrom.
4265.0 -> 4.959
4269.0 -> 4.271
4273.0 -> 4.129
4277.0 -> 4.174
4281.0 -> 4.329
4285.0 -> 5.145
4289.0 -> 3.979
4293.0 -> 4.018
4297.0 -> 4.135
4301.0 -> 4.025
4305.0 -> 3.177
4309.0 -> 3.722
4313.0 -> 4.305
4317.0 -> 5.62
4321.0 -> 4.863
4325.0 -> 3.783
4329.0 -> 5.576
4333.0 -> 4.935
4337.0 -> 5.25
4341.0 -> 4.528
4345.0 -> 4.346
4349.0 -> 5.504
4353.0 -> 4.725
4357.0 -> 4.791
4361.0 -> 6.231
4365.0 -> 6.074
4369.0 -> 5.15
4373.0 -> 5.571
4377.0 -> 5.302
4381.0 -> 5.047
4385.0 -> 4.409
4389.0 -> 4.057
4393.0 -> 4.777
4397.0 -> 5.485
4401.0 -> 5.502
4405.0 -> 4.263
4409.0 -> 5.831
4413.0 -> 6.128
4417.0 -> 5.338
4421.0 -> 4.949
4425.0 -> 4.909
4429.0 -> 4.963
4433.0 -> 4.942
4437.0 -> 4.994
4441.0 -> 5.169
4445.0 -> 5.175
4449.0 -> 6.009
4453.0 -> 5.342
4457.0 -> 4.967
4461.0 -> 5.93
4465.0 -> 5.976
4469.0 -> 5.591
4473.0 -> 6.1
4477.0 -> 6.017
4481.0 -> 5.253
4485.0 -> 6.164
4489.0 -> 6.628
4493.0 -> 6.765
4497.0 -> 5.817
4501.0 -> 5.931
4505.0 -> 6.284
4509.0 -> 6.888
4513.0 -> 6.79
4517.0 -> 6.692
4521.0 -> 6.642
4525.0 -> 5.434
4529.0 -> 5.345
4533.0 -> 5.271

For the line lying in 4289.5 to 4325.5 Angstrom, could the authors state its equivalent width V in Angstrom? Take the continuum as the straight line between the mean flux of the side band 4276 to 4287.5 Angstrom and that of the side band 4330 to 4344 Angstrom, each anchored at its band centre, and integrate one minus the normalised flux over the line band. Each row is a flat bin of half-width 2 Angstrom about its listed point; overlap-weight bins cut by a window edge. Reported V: 4.1 Angstrom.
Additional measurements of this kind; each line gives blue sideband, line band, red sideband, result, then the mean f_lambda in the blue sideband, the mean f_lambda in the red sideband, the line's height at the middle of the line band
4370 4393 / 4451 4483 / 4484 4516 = 1.86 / 4.88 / 6.42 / 5.99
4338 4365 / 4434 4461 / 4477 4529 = 2.35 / 5.11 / 6.23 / 5.82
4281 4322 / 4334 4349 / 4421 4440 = -1.11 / 4.29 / 4.96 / 4.5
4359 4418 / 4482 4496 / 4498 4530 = -0.71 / 5.28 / 6.27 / 6.07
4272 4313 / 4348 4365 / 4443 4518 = -2.30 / 4.09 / 6.01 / 4.74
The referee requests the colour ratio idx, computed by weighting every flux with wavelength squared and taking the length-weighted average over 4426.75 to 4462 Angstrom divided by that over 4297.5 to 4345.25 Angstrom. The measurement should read 1.23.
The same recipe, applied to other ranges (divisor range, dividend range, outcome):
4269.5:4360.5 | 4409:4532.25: 1.37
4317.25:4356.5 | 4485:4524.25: 1.43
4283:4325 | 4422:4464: 1.31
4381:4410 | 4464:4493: 1.28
